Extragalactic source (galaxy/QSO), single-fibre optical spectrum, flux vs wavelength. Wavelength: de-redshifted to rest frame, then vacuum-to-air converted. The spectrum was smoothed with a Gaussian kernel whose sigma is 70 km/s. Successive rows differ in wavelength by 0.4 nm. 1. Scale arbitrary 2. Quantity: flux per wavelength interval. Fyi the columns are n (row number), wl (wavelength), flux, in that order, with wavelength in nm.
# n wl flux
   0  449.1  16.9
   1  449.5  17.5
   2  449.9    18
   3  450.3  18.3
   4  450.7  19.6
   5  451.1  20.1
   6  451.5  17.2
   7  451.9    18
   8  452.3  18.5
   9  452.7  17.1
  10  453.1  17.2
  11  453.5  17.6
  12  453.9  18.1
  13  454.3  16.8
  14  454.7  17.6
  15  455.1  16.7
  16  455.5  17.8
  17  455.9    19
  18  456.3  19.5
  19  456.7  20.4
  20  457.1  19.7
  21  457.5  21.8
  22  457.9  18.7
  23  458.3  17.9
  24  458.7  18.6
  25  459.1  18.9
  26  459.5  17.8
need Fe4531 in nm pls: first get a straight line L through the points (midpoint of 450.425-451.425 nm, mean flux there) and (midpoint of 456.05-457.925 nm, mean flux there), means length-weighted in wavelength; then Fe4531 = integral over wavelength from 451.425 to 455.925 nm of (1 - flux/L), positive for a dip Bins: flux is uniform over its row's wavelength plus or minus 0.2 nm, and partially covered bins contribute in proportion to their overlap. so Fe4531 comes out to 0.49 nm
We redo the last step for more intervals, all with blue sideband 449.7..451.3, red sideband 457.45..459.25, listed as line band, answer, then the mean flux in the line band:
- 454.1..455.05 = 0.09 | 17.1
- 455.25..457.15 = -0.02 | 19.2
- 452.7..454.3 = 0.13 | 17.5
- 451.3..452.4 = 0.07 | 17.8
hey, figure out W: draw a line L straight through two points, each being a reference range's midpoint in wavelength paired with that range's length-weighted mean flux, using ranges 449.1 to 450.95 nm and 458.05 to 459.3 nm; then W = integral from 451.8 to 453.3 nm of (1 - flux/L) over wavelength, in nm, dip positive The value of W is 0.05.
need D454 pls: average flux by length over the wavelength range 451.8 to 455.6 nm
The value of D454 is 17.5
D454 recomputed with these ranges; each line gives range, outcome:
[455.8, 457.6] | 20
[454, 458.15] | 18.8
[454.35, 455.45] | 17.2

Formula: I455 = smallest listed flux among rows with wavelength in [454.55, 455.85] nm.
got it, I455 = 16.7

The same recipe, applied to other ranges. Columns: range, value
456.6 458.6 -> 17.9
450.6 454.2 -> 17.1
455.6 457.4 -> 19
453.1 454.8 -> 16.8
